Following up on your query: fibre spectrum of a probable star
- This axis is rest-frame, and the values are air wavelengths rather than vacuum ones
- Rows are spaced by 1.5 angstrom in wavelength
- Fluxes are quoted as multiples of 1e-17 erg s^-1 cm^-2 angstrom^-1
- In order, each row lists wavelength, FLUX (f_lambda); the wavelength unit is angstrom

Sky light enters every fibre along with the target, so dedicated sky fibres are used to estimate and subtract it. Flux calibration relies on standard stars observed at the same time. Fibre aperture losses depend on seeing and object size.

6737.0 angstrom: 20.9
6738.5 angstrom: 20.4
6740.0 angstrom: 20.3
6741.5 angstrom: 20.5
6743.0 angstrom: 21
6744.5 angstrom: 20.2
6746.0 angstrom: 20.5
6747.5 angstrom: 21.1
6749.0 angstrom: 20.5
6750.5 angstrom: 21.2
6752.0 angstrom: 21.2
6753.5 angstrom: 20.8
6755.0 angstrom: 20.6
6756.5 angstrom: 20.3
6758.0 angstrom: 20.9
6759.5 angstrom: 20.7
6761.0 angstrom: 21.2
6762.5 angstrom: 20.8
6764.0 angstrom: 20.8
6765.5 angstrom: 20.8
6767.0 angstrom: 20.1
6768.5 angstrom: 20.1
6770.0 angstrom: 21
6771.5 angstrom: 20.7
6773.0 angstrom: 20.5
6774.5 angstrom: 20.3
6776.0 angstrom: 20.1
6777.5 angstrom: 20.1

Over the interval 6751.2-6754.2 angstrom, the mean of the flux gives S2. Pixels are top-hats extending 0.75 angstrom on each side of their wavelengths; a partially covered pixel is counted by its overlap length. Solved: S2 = 21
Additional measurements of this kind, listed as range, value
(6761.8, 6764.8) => 20.8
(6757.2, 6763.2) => 20.9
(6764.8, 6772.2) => 20.5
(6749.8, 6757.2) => 20.8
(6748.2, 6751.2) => 20.8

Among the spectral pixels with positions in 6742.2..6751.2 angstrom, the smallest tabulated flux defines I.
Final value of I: 20.2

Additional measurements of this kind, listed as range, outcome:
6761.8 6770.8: 20.1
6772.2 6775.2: 20.3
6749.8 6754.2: 20.8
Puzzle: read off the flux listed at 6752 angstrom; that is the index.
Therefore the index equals 21.2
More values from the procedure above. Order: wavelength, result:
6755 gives 20.6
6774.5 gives 20.3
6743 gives 21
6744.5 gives 20.2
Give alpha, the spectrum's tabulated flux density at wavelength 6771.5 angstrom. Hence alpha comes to 20.7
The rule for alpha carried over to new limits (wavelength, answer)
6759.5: 20.7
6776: 20.1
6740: 20.3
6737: 20.9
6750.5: 21.2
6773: 20.5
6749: 20.5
